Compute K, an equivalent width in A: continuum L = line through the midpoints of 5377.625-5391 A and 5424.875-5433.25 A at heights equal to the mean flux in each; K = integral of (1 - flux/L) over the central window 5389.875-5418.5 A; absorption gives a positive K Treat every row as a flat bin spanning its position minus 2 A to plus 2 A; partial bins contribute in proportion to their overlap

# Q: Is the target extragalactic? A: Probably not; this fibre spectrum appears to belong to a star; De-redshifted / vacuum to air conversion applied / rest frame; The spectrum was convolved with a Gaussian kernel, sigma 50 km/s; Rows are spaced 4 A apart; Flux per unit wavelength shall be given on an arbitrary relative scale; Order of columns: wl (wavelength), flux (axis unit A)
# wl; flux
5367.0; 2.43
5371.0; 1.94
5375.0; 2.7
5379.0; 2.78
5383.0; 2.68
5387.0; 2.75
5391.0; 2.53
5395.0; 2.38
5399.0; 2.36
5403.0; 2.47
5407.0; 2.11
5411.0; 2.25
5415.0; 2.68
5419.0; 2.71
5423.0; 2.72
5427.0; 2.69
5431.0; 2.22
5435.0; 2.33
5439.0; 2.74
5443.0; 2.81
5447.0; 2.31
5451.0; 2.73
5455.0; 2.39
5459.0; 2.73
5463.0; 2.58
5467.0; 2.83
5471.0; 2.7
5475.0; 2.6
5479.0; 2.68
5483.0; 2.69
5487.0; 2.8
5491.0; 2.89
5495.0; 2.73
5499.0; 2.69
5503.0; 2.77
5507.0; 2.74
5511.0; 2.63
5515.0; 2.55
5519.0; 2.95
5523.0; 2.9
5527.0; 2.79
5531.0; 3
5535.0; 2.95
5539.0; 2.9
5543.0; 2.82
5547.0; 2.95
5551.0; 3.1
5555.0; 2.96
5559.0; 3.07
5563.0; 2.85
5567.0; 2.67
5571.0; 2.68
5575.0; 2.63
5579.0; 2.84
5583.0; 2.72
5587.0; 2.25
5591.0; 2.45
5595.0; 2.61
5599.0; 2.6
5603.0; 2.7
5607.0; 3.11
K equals 2.0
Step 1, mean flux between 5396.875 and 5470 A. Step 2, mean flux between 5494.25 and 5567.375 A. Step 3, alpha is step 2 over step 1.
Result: 1.12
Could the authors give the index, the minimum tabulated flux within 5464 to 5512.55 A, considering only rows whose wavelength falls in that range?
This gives 2.6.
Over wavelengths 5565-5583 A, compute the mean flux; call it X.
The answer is 2.71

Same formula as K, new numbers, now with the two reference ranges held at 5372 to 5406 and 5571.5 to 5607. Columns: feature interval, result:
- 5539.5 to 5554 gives -1.9 A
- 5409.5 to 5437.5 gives 0.4 A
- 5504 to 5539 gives -2.9 A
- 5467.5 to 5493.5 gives -1.5 A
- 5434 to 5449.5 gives 0.0 A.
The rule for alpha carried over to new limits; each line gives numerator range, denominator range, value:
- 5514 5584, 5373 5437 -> 1.13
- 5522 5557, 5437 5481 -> 1.11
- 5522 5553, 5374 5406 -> 1.14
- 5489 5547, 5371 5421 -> 1.12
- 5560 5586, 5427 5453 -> 1.07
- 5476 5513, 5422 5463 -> 1.07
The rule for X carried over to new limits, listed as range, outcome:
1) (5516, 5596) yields 2.8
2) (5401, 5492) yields 2.59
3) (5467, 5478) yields 2.69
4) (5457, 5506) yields 2.72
